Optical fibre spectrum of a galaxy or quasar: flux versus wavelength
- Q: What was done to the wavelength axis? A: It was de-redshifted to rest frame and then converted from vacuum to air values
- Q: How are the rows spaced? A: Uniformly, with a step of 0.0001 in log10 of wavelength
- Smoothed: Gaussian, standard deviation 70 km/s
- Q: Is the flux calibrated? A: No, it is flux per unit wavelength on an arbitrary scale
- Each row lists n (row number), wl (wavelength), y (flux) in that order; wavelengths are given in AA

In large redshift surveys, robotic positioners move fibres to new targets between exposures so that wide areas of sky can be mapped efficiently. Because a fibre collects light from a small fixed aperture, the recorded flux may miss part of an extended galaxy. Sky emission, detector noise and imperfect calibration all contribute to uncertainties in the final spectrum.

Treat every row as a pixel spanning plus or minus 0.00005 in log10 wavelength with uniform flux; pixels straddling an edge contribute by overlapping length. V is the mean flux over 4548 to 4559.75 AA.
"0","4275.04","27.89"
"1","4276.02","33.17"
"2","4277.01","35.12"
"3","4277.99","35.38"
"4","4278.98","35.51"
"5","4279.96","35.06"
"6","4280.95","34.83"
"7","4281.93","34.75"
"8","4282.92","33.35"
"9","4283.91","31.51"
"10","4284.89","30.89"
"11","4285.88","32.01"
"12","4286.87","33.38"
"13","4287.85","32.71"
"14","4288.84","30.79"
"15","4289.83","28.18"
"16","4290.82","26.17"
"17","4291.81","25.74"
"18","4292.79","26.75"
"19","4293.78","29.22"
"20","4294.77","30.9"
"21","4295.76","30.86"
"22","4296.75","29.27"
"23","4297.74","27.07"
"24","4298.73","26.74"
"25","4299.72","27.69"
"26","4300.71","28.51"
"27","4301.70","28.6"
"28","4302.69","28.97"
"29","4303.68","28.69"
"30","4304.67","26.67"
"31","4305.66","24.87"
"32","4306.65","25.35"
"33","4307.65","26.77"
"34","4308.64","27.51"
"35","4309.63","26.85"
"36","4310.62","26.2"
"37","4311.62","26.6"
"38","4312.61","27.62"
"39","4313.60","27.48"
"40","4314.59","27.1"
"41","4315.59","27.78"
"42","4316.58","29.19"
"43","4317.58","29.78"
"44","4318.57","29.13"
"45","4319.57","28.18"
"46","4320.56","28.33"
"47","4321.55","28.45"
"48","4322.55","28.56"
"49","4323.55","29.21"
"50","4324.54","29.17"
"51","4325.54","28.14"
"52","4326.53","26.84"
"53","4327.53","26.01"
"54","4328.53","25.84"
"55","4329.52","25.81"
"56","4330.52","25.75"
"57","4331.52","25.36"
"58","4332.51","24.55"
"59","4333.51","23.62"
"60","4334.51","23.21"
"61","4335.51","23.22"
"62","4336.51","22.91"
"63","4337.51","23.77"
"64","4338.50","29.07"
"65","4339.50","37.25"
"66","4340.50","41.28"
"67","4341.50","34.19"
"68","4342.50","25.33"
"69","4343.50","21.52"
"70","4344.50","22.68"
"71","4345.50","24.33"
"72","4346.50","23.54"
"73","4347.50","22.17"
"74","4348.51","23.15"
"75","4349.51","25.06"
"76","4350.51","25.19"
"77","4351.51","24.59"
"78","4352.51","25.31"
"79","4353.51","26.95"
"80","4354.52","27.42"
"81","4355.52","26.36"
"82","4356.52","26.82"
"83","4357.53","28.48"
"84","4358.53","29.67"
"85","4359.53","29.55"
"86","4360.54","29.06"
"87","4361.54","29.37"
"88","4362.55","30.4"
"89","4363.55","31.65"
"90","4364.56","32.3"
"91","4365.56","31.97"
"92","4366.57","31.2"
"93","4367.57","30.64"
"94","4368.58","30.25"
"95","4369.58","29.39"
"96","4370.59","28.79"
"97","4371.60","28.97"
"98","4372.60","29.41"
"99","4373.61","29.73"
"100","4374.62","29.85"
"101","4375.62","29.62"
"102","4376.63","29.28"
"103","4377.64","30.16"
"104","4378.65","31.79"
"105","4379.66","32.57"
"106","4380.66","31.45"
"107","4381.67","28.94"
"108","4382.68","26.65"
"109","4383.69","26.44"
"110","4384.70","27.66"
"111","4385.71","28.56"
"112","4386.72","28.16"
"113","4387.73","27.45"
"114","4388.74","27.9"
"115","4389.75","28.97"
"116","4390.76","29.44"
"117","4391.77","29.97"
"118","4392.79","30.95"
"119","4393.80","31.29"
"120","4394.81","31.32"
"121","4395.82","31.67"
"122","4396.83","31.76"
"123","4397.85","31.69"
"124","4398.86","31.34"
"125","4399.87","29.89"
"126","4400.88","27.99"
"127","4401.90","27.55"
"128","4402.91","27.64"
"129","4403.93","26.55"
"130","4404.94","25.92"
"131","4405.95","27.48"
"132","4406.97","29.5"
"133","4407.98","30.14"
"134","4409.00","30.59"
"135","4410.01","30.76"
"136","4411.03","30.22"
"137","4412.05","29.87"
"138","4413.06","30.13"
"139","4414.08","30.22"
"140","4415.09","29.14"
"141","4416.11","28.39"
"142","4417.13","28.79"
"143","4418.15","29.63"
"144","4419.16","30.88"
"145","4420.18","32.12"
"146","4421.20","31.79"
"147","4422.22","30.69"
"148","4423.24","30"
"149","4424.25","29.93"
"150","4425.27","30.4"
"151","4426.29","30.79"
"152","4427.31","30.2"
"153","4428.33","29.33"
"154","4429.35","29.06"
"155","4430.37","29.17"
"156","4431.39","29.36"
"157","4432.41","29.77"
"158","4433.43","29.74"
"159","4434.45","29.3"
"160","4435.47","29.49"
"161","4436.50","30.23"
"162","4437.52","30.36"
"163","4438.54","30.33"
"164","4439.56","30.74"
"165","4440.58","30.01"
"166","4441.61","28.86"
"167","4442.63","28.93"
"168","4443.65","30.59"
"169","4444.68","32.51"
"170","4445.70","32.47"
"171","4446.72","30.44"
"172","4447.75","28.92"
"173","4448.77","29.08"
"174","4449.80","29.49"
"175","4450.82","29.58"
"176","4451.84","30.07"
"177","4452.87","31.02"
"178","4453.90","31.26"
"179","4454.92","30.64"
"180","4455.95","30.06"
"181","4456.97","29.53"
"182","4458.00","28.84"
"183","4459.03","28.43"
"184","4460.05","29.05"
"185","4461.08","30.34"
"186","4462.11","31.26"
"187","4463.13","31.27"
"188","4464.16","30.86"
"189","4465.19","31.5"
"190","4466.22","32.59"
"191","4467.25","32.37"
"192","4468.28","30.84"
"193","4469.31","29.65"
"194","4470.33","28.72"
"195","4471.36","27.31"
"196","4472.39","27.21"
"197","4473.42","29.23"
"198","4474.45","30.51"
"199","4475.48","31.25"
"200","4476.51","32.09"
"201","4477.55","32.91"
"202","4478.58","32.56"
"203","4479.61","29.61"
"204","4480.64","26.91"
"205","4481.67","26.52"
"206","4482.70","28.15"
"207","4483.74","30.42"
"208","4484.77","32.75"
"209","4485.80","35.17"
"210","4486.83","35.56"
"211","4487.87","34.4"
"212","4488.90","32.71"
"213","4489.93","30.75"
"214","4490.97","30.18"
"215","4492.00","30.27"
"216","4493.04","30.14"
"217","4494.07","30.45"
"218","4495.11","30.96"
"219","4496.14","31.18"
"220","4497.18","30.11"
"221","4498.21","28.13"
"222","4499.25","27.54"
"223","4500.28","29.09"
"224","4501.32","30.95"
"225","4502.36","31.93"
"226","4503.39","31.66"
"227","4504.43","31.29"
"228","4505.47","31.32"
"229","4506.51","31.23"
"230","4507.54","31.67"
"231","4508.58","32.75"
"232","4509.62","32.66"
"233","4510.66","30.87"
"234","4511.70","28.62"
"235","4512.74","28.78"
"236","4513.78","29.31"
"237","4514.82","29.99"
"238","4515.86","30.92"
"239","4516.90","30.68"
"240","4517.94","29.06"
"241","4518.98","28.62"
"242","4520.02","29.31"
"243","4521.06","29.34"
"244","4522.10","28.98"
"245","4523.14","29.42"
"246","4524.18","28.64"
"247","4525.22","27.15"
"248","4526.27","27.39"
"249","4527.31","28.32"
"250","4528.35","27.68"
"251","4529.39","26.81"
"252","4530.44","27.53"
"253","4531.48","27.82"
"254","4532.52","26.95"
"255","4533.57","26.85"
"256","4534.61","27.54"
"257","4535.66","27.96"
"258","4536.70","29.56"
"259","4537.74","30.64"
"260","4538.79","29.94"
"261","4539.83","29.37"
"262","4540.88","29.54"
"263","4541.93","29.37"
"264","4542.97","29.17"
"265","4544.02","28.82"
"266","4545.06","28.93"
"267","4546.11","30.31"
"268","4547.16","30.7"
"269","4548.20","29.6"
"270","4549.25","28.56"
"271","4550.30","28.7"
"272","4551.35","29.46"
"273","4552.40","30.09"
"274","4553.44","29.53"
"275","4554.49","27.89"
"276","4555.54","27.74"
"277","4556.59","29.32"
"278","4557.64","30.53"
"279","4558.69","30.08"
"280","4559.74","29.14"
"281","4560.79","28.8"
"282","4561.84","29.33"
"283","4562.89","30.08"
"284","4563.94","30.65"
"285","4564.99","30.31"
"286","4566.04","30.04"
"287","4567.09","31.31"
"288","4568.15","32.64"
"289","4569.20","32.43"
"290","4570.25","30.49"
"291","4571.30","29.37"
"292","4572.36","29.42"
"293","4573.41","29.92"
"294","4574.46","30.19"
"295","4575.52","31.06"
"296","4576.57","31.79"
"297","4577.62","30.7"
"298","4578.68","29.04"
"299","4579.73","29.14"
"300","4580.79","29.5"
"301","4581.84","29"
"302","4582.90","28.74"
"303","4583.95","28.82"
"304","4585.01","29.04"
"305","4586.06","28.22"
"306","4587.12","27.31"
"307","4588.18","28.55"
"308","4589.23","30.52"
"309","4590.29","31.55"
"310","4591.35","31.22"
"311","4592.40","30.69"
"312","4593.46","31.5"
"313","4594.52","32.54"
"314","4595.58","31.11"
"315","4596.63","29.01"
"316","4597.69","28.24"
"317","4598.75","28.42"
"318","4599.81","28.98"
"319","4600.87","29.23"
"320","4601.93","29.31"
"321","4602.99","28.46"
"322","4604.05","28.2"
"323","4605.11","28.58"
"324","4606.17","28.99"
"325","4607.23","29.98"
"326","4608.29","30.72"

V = 29.2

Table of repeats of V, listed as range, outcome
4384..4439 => 29.6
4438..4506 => 30.5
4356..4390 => 29.5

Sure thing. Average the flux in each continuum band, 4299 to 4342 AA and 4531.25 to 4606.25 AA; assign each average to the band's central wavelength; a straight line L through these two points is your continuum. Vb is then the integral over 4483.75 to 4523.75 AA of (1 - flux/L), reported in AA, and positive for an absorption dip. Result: -2.3 AA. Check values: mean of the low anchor 27.7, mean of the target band 30.7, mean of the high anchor 29.5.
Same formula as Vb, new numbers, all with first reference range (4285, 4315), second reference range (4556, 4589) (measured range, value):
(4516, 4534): 0.7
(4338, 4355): 0.9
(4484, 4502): -1.1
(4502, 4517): -0.7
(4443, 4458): -0.6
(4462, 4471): -0.5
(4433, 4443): -0.3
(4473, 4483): -0.3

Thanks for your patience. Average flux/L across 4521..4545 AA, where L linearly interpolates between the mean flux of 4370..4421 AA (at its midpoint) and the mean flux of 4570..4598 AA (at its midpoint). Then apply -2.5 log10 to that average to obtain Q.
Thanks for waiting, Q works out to 0.05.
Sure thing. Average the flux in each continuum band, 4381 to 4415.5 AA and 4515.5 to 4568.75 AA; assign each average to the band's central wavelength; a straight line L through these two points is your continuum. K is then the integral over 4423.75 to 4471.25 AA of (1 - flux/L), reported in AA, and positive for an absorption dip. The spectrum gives -1.5 AA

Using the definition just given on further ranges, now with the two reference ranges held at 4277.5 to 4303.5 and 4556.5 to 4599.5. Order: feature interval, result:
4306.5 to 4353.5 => 5.7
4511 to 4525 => 0.4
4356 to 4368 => 0.1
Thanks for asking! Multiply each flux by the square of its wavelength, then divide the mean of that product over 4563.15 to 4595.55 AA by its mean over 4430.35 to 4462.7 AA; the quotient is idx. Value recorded 1.07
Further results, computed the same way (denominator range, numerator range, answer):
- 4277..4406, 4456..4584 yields 1.13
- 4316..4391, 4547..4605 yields 1.17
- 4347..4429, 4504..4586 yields 1.08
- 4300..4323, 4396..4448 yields 1.13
